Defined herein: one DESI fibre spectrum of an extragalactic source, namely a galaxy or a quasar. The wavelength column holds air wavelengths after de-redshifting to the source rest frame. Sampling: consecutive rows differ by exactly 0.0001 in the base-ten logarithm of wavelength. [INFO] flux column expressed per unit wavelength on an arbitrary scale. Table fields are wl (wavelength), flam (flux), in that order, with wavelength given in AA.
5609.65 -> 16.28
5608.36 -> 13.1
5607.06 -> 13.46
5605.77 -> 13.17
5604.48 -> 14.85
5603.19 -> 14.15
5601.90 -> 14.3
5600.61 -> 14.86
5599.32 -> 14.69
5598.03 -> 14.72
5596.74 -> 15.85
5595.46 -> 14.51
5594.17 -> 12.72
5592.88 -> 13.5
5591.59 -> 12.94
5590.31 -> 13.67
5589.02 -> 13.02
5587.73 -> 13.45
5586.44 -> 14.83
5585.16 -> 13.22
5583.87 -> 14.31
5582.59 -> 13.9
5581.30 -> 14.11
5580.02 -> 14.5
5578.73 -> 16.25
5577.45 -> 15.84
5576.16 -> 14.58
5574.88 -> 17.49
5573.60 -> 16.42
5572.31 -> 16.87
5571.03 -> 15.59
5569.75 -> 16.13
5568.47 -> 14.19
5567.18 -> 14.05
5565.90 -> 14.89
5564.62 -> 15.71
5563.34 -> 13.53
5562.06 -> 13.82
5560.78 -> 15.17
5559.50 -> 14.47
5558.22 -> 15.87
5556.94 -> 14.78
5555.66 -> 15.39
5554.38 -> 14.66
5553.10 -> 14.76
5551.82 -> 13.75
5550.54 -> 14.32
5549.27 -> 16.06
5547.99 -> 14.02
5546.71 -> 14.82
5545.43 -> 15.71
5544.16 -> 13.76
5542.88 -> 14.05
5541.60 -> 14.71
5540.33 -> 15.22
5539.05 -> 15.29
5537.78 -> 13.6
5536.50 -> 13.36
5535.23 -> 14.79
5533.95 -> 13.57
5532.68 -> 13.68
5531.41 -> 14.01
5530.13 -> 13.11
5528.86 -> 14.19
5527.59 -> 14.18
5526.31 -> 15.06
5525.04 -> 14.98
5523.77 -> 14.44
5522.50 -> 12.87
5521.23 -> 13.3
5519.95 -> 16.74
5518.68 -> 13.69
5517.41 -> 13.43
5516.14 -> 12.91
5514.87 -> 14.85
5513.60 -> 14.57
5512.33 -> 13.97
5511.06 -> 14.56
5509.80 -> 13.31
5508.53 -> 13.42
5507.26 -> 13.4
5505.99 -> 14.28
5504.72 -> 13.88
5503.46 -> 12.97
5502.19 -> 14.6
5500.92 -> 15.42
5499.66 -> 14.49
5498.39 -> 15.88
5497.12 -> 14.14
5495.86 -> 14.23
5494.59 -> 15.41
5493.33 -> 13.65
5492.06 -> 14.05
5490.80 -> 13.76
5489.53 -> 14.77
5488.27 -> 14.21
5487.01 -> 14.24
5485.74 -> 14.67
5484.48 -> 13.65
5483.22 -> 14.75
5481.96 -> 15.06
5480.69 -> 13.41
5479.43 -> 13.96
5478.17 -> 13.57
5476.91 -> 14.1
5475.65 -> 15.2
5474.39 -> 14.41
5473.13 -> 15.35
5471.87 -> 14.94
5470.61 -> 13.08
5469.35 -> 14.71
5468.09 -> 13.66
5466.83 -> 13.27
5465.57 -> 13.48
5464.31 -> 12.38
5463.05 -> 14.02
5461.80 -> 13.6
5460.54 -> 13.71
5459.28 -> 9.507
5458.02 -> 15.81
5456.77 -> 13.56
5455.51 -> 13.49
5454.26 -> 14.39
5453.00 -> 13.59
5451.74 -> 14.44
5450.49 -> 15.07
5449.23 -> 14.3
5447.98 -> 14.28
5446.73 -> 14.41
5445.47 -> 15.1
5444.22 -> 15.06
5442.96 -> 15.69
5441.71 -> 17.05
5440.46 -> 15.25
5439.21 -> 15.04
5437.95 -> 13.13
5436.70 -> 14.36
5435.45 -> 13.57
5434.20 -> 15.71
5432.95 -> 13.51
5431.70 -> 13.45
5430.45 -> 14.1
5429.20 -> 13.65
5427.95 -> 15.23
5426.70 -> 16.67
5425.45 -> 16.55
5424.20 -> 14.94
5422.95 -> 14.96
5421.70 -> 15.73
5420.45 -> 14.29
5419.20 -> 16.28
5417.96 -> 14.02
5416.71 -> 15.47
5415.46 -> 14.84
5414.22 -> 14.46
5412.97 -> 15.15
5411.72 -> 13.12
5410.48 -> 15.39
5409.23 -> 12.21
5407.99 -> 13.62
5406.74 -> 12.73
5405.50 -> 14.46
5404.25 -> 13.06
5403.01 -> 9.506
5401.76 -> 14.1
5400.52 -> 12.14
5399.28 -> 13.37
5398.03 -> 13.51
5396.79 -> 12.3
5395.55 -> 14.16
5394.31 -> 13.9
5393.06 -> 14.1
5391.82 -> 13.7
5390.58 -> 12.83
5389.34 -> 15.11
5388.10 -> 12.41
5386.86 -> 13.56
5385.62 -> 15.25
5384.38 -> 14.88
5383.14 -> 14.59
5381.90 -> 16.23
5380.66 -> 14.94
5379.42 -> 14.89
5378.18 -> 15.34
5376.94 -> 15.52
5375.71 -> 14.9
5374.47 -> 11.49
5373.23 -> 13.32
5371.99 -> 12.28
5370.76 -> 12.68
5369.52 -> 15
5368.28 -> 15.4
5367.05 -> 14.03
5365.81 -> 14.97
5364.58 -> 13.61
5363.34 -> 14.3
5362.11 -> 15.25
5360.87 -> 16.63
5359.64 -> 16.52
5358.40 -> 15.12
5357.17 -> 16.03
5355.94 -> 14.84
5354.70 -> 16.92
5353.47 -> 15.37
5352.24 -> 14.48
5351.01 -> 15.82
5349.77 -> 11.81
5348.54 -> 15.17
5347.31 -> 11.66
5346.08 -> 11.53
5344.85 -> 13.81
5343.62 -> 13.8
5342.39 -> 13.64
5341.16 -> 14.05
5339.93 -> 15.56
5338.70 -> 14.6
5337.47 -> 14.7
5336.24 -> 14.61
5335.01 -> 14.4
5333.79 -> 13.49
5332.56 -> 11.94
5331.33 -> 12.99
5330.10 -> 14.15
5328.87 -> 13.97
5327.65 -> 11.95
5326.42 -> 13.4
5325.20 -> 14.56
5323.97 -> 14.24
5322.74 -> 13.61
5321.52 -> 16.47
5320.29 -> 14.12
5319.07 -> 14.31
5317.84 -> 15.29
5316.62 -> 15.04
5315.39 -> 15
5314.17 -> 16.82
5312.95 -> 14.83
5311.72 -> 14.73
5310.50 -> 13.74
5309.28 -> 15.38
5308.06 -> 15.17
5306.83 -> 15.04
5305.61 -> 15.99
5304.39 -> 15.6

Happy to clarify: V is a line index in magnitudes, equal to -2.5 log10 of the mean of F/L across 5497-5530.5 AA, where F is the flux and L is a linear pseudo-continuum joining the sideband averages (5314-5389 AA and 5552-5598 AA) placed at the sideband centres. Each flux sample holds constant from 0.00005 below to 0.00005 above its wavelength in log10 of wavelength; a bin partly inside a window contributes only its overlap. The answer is 0.03 mag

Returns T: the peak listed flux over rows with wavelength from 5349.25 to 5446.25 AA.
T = 17.05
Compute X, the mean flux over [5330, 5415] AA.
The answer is 14.1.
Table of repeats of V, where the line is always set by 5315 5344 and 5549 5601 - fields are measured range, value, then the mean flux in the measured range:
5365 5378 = 0.02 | 14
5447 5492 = 0.03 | 14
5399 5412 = 0.10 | 13.1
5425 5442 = -0.03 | 14.7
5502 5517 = 0.05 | 13.9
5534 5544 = 0.02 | 14.3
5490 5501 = 0.00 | 14.5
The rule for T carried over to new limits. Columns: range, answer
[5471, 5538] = 16.74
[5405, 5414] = 15.39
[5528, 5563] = 16.06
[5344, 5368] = 16.92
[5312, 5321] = 16.82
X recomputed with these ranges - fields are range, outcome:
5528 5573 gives 14.6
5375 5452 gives 14.4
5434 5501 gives 14.3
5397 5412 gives 13.1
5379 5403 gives 13.9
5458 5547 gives 14.1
